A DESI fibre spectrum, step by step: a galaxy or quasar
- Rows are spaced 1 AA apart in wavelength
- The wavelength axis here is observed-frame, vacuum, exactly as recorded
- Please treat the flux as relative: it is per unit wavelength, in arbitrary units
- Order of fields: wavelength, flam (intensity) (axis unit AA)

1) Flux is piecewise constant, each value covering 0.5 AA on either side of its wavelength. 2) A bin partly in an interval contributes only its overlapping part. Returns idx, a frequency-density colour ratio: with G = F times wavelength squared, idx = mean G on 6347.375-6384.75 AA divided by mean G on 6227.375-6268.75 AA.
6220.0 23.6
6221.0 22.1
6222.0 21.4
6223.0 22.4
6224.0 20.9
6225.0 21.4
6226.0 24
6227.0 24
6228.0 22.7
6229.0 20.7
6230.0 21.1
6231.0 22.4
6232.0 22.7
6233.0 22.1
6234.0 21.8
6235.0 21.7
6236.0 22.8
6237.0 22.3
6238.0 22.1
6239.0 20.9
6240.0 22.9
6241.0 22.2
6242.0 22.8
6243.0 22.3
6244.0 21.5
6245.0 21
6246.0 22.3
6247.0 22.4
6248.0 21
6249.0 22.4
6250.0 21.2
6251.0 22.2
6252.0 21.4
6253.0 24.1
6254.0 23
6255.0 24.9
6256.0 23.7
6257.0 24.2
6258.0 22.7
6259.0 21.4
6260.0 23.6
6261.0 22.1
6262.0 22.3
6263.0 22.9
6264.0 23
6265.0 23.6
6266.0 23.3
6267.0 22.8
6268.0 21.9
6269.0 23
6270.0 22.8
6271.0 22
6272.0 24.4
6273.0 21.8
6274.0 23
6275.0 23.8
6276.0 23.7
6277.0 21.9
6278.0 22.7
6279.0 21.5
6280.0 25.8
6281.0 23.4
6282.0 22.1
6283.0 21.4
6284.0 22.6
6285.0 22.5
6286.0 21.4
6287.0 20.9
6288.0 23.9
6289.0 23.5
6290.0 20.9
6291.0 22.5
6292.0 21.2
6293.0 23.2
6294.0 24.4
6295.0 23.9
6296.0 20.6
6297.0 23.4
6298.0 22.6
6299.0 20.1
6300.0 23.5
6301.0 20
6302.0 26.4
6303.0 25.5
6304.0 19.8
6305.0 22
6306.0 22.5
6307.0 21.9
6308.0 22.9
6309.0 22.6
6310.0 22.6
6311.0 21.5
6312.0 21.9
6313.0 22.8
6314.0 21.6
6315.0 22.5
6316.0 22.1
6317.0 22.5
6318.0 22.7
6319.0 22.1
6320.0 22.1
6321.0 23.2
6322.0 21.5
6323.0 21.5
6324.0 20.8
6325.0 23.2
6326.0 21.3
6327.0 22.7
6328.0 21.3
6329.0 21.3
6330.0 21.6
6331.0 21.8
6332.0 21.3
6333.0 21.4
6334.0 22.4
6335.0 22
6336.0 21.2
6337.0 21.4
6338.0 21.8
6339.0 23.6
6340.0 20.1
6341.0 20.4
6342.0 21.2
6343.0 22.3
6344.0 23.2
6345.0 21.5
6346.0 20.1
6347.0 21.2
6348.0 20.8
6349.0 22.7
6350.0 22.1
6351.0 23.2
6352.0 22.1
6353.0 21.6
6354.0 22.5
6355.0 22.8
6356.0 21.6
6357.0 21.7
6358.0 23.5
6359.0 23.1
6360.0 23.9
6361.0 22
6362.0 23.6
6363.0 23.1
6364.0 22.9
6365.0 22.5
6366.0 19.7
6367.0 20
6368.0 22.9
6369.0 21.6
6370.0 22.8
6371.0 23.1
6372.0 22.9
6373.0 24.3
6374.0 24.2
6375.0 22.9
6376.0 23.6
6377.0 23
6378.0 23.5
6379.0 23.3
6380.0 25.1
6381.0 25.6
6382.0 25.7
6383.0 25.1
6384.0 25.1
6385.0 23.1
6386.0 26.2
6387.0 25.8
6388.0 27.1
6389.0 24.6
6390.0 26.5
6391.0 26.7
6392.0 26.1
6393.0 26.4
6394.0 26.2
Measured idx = 1.1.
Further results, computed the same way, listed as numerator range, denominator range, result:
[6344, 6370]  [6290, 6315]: 1.00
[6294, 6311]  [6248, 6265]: 1.00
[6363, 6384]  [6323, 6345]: 1.09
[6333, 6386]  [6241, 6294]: 1.03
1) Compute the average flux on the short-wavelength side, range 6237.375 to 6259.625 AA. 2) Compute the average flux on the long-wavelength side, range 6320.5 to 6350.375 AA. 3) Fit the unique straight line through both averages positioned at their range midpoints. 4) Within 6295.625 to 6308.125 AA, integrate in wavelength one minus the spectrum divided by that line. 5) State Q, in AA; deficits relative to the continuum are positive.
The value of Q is -0.2 AA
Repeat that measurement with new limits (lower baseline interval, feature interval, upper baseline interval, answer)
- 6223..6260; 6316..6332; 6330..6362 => 0.07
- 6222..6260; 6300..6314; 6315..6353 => -0.33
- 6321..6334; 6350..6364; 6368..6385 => 0.20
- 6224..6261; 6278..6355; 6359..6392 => 3.40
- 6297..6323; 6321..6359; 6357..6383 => 1.54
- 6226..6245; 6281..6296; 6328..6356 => -0.31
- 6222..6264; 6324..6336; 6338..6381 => 0.35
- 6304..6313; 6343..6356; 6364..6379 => 0.29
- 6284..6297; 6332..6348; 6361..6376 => 0.71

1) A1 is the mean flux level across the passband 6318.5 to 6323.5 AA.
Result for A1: 22.1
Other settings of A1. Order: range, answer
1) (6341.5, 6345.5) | 22.1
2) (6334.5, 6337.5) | 21.5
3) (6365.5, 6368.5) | 20.9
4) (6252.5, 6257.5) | 24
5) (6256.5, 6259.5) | 22.8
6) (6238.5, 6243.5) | 22.2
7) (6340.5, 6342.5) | 20.8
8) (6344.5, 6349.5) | 21.3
